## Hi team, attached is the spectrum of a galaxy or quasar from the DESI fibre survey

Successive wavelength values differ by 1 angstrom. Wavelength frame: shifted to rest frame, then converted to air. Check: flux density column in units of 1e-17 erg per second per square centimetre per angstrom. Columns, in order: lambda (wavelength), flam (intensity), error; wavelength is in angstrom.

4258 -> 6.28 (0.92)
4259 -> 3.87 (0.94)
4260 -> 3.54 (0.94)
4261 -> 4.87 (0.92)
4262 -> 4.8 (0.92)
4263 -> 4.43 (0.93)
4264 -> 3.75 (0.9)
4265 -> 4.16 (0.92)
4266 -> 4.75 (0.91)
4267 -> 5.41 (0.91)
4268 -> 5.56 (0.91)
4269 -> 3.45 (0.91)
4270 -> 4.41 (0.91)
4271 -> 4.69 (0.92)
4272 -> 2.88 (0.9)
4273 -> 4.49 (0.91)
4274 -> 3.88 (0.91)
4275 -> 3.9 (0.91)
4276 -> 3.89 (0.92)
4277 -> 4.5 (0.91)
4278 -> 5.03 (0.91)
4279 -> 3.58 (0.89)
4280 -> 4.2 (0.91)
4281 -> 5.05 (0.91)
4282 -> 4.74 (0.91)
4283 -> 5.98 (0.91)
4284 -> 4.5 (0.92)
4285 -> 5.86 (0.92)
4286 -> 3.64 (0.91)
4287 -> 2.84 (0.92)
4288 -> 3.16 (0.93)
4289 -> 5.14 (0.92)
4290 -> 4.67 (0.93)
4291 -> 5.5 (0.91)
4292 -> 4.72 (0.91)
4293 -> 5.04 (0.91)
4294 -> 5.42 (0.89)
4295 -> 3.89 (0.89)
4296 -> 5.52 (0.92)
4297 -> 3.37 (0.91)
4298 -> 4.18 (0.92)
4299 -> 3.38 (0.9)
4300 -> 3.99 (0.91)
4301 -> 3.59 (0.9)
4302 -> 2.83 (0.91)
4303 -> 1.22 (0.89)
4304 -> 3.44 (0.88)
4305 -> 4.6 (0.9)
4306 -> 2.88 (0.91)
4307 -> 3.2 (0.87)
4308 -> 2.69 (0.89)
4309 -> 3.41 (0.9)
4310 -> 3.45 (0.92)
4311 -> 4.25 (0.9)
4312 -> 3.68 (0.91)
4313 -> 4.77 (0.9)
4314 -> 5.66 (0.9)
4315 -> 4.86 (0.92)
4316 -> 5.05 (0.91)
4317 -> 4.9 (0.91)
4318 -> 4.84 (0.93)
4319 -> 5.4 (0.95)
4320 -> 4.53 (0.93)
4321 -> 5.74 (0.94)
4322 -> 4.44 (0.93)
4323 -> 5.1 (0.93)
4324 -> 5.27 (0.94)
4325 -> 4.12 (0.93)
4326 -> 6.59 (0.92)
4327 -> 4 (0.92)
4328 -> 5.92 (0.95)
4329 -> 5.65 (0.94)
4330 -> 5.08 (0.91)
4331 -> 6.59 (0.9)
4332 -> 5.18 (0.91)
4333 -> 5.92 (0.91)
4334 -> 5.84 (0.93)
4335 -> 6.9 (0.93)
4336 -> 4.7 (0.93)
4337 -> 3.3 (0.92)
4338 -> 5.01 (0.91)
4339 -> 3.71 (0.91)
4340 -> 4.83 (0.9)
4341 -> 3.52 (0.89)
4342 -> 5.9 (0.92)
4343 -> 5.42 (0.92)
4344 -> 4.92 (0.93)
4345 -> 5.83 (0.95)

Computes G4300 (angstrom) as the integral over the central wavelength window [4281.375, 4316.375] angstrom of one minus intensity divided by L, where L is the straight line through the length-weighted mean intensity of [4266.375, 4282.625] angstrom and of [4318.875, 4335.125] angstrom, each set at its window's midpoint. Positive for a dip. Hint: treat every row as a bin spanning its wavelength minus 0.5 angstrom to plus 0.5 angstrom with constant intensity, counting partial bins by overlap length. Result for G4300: 4.9 angstrom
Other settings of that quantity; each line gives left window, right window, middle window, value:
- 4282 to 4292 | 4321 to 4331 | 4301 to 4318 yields 3.93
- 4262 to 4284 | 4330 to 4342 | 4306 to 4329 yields 1.34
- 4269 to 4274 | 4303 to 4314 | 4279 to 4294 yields -3.02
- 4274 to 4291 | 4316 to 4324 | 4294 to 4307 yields 2.96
